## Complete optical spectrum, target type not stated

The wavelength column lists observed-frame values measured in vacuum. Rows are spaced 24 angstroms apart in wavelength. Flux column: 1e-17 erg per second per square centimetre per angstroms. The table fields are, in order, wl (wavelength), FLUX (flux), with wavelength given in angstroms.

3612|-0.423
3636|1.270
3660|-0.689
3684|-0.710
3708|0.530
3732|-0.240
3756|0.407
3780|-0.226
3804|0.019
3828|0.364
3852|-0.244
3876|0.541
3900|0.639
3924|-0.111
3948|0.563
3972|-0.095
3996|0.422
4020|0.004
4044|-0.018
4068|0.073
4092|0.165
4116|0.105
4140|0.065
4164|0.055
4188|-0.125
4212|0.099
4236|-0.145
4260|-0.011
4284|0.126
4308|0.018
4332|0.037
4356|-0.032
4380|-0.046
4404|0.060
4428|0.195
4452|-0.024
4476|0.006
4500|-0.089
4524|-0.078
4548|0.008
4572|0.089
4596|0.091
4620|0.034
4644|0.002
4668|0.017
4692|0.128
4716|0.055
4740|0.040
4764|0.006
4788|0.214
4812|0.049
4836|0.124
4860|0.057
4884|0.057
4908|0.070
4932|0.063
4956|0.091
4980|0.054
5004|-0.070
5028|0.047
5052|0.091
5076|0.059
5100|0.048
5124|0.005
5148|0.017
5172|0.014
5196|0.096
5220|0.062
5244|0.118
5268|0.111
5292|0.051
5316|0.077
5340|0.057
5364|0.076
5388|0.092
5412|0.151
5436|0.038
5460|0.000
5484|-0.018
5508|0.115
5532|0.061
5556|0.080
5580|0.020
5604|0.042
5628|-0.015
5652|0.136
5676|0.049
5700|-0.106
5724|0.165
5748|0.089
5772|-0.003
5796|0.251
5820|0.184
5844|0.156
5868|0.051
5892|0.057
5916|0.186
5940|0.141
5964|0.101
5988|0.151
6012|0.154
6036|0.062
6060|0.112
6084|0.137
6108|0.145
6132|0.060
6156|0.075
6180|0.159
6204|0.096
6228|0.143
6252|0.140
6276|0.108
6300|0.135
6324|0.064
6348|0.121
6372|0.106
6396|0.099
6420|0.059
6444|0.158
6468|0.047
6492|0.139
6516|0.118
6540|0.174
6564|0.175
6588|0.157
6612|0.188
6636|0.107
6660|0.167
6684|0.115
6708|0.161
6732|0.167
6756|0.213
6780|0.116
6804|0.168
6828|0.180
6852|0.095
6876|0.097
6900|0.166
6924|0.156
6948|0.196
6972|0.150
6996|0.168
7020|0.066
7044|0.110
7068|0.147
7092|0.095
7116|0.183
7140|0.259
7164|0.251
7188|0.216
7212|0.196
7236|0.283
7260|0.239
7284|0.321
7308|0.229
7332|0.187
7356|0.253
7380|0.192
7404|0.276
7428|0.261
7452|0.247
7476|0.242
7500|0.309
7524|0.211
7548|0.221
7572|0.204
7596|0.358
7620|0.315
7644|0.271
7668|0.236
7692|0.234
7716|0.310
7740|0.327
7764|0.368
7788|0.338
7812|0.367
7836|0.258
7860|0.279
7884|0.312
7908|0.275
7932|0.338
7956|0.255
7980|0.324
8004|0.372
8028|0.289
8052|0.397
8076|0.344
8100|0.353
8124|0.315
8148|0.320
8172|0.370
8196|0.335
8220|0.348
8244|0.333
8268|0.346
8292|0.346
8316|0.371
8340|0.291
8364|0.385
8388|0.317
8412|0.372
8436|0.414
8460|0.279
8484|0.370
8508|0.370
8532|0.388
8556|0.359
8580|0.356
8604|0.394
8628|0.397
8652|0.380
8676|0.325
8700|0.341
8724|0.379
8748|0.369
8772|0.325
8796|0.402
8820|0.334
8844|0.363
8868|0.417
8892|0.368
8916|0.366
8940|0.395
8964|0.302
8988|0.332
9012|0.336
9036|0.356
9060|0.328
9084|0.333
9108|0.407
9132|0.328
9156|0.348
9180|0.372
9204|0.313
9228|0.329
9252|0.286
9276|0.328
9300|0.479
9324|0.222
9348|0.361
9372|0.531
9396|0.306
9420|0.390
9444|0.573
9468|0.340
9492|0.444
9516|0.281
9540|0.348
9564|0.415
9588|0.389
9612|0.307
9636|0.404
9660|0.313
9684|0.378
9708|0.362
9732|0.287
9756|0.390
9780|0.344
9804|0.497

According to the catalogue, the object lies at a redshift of 0.786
